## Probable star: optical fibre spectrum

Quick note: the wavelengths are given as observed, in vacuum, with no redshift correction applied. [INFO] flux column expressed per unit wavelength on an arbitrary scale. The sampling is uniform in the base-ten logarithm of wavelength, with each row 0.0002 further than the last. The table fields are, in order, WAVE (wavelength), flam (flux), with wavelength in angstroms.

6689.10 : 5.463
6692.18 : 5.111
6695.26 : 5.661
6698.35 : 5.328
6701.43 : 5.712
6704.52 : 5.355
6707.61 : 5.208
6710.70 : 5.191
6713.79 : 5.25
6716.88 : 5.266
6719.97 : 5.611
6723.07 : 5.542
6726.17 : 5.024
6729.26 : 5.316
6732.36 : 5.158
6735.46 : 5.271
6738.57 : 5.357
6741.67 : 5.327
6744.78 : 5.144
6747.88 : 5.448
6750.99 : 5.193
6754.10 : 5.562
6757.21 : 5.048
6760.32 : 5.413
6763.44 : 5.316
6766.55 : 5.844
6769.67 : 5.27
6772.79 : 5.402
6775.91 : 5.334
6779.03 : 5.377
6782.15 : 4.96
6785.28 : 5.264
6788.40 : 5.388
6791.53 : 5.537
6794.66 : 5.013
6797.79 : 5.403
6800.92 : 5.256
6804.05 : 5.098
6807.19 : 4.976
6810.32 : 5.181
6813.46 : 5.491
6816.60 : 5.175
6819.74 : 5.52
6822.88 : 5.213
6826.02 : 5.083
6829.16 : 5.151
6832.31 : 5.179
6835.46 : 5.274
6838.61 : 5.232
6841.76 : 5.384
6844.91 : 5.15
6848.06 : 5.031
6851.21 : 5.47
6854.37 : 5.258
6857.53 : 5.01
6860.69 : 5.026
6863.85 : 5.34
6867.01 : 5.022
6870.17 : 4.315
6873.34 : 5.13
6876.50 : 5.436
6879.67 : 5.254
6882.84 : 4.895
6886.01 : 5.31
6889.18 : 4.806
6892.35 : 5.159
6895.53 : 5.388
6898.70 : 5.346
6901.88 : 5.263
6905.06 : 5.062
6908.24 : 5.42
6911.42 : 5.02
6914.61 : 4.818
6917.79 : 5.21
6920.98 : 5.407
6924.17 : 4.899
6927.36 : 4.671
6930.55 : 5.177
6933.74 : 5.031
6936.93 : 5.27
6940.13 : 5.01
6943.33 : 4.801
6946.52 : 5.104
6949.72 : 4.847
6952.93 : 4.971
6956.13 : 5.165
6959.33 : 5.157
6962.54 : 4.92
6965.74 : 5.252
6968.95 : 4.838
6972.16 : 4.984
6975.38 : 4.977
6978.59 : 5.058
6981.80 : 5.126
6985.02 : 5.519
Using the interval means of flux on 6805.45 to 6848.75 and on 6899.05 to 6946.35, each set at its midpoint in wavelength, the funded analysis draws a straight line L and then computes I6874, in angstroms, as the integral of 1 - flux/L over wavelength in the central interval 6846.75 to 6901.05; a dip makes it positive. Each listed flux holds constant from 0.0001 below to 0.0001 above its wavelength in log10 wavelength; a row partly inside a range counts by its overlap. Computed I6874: 0.23 angstroms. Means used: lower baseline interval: 5.22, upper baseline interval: 5.08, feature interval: 5.13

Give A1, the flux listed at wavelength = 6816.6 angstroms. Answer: 5.175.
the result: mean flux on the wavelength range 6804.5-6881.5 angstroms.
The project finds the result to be 5.18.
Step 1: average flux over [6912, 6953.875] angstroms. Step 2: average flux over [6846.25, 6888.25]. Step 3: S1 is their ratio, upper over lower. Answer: 0.98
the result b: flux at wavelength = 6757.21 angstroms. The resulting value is 5.048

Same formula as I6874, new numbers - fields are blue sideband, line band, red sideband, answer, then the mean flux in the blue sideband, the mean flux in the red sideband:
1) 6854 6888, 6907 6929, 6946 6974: -0.04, 5.08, 5.02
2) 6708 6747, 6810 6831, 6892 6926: -0.12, 5.29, 5.18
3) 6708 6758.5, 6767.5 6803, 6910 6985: -0.44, 5.29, 5.04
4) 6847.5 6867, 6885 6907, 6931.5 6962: -0.30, 5.18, 5.04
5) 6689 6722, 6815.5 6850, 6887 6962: -0.08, 5.38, 5.09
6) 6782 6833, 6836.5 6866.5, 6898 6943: -0.13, 5.24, 5.1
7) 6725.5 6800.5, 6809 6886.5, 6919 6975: 0.02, 5.31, 5.03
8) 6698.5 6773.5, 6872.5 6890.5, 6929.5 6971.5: -0.02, 5.34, 5.04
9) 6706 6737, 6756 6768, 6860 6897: -0.41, 5.28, 5.09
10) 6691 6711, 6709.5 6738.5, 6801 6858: 0.30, 5.38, 5.22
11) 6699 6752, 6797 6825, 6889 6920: -0.01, 5.32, 5.17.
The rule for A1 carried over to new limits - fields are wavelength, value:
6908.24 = 5.42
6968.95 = 4.838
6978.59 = 5.058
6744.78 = 5.144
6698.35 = 5.328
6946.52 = 5.104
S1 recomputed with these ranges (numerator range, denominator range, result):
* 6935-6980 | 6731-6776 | 0.94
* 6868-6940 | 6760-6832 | 0.97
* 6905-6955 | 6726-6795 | 0.95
